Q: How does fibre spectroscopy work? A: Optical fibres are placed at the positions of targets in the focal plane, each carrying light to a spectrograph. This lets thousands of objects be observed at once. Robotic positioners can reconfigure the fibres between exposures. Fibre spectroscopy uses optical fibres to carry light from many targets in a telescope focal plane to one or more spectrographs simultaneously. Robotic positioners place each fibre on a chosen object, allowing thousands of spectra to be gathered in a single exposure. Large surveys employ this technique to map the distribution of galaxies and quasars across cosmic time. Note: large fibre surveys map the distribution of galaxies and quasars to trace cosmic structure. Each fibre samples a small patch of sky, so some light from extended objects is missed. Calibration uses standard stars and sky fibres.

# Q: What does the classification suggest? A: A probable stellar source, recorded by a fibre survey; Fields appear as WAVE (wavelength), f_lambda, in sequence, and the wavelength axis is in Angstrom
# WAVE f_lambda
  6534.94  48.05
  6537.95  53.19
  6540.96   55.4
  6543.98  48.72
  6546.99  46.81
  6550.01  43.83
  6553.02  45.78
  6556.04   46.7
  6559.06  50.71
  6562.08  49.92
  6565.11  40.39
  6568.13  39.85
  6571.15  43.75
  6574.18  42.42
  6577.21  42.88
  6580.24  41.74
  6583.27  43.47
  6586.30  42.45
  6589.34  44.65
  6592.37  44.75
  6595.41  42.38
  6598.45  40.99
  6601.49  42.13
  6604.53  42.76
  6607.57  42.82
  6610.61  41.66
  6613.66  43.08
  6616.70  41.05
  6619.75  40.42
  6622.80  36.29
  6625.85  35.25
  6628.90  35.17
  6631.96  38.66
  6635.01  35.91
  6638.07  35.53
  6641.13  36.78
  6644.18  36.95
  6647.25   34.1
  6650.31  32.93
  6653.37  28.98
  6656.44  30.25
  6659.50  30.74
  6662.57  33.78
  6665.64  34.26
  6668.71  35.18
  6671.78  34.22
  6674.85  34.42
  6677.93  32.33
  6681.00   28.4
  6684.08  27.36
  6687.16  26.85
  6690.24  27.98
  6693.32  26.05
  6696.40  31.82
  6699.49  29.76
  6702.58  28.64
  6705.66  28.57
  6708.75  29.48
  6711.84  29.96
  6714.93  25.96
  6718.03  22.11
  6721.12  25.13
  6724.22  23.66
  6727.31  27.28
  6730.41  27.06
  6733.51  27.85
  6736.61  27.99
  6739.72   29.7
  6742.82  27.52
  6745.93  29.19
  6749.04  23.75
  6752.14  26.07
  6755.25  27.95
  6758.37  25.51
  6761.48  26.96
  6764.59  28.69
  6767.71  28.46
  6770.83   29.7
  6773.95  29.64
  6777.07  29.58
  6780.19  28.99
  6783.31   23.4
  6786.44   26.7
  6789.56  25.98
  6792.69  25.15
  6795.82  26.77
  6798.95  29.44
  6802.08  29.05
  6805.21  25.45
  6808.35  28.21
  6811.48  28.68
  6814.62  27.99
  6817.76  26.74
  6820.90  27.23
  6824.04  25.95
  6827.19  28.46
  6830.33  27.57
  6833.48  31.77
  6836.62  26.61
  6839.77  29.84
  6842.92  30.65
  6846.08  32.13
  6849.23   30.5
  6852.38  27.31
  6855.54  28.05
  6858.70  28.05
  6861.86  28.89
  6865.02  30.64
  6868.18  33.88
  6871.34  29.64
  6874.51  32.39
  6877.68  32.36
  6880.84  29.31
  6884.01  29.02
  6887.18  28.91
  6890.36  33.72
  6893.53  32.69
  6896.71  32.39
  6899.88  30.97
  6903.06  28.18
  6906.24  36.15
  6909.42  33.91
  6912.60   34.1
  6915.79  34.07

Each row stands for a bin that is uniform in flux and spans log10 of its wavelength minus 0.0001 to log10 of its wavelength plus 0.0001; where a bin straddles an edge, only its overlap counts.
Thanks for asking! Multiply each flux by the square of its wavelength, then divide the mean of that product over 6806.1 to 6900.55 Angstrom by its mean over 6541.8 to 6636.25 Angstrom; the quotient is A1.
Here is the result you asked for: 0.8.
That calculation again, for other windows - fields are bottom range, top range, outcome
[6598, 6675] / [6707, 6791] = 0.77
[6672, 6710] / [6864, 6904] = 1.12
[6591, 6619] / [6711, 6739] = 0.65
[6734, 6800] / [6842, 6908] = 1.16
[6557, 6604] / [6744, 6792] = 0.66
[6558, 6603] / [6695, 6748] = 0.67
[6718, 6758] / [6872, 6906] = 1.22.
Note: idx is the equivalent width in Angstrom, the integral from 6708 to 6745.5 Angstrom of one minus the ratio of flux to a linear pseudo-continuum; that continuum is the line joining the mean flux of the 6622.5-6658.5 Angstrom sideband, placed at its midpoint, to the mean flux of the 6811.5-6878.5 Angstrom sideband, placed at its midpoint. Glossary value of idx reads 6.24 Angstrom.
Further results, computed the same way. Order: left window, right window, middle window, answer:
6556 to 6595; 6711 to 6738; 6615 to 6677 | 0.9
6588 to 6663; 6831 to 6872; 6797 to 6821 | 2.7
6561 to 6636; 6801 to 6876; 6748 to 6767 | 3.7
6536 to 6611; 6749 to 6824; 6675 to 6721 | 8.4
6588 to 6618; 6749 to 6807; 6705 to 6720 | 2.7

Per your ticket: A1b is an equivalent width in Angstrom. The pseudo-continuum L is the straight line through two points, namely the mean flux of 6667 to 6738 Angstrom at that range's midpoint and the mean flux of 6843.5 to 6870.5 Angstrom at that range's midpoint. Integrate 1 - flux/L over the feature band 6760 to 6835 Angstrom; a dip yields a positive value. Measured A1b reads 4.25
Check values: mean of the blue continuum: 28.6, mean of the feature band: 27.8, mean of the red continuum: 30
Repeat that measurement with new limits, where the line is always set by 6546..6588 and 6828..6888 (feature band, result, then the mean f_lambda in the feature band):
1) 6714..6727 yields 4.3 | 24.4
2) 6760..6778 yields 2.9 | 28.8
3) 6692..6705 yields 3.0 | 29.1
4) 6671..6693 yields 5.0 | 29.9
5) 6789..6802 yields 2.3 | 27.2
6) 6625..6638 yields 1.5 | 36.2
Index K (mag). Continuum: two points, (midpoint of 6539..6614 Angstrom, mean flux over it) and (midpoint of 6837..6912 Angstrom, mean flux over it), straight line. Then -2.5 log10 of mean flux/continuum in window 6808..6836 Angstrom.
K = 0.18 mag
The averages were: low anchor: 44.5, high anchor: 30.8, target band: 28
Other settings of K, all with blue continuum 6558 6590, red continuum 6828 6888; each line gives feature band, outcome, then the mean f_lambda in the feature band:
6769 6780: 0.151 mag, 29.5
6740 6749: 0.264 mag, 27.8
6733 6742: 0.246 mag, 28.5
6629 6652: 0.135 mag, 35.7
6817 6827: 0.177 mag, 26.9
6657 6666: 0.211 mag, 32.5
